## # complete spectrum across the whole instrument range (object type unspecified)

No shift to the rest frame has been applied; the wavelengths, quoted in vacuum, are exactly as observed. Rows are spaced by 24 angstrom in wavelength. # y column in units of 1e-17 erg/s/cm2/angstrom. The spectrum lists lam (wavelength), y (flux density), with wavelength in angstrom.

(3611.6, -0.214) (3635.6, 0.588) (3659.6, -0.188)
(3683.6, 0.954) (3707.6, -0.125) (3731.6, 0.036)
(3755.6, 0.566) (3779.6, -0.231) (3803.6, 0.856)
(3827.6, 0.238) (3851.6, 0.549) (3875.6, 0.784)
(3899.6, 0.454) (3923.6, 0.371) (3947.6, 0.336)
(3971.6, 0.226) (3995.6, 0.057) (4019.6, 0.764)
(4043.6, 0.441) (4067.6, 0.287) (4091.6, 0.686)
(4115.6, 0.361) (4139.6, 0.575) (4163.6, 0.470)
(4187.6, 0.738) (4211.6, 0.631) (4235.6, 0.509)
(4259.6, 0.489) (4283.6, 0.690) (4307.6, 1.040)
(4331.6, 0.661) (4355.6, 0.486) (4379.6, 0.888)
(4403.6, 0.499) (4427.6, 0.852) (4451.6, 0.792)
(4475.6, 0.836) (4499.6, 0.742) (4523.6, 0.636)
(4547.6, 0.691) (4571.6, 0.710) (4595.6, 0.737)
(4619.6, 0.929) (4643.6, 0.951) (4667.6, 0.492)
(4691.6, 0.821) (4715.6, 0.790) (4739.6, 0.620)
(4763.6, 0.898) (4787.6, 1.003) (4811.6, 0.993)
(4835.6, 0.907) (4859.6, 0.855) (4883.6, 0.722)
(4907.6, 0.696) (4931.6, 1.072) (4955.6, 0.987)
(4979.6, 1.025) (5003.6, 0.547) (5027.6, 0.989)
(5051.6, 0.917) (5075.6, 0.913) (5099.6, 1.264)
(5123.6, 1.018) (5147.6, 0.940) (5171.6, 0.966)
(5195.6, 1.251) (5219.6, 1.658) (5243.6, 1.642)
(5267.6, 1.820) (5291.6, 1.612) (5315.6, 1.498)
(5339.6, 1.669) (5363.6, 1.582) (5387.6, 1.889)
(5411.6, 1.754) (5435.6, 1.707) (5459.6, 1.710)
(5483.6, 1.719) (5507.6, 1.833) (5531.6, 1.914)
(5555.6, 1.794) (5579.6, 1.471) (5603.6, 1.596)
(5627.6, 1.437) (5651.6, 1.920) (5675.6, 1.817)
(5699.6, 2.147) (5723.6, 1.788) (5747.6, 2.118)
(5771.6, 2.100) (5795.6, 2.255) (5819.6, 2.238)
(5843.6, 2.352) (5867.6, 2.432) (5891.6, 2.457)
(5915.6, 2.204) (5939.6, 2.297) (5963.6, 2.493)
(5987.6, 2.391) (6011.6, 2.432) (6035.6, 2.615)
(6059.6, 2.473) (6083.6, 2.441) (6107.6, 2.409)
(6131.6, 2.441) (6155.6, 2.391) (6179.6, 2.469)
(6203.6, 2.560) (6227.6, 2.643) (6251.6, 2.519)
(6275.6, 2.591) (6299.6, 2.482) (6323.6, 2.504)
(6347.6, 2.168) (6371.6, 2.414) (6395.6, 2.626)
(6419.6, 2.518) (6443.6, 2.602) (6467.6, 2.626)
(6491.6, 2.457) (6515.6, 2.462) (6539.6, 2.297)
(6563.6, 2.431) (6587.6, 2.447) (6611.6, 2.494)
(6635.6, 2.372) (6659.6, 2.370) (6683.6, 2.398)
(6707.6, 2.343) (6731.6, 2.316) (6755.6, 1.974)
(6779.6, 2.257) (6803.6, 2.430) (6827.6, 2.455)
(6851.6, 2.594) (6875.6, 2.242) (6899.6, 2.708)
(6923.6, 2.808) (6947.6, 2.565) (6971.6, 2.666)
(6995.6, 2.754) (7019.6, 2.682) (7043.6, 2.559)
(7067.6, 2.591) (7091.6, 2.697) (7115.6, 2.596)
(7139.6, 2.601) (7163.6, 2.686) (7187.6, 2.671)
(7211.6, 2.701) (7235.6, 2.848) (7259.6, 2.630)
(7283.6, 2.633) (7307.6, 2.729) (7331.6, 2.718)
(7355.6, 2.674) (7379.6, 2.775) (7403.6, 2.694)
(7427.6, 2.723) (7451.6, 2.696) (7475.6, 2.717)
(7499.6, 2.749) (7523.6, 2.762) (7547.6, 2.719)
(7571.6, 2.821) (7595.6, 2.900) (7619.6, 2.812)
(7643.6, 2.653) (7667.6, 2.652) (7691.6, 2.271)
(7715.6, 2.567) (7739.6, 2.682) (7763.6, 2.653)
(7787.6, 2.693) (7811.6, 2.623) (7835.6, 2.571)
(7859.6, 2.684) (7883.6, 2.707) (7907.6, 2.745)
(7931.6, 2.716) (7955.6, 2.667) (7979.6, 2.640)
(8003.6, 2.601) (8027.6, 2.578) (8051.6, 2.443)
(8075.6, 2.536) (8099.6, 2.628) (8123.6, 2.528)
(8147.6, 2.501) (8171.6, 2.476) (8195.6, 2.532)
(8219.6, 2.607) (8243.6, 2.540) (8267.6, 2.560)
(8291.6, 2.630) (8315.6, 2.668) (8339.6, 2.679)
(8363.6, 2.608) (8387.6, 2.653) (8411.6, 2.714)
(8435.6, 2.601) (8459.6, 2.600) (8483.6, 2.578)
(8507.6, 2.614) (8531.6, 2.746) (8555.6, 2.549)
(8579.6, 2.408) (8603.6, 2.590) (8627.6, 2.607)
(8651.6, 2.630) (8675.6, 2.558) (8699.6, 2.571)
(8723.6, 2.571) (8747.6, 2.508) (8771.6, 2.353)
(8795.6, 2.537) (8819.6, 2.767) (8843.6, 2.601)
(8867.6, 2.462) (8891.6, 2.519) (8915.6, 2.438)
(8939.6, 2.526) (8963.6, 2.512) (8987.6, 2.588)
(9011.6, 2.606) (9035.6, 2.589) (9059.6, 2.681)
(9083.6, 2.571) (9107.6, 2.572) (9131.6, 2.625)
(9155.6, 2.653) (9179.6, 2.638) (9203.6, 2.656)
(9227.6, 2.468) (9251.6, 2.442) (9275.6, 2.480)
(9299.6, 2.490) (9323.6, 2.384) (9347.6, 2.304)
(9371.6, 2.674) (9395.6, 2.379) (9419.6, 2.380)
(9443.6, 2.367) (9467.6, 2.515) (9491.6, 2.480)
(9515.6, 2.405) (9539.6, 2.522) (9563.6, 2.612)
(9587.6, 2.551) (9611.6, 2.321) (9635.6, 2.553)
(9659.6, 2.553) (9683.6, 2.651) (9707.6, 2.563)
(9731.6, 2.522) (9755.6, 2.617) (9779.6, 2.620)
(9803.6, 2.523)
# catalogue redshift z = 0.305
